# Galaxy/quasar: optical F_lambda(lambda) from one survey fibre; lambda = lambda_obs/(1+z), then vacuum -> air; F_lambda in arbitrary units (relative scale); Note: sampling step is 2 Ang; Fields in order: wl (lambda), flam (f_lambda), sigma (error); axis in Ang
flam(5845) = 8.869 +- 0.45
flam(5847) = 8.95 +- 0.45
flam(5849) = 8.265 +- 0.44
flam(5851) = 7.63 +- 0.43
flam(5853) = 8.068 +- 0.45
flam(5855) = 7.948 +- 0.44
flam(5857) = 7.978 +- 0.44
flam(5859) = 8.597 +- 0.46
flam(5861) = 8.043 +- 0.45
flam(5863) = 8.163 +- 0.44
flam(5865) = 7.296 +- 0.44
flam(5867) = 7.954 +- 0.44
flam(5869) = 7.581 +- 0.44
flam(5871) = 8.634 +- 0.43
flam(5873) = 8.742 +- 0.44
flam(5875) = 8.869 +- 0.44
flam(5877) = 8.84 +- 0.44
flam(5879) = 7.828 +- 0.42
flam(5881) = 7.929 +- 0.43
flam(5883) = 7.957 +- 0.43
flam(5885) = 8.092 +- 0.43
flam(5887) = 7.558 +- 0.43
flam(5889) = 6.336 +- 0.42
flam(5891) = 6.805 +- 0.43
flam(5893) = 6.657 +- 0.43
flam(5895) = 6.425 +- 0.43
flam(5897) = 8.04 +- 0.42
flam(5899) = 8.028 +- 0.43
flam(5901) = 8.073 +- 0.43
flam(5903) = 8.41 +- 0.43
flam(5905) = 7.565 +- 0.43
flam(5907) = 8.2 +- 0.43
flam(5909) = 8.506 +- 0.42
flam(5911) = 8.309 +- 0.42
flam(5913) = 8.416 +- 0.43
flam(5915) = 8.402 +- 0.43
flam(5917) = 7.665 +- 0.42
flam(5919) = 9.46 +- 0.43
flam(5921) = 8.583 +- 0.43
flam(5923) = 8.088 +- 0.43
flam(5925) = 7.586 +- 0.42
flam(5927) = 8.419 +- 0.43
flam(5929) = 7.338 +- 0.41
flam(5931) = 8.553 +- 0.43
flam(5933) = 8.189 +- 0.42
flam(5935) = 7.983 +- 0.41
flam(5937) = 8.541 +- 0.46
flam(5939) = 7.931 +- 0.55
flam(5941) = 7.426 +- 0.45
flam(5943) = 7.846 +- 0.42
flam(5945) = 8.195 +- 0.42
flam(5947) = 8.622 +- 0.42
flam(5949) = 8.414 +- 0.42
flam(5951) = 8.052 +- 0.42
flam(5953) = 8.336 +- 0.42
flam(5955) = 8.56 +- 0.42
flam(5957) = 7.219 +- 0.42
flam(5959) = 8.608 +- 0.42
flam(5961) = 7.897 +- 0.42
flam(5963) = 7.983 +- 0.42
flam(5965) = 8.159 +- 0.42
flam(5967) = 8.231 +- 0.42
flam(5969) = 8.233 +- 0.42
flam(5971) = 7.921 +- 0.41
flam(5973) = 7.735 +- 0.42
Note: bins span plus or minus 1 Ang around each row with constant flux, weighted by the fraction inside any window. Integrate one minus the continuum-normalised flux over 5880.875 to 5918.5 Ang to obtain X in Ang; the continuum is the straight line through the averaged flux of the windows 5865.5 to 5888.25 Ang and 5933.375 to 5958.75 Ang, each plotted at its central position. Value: 1.65 Ang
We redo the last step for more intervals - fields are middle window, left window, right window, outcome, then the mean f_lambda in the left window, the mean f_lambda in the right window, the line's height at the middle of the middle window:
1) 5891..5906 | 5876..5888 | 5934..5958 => 0.9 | 8.03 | 8.09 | 8.05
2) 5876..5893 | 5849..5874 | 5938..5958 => 1.0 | 8.06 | 8.06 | 8.06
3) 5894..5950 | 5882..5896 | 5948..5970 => -3.8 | 7.12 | 8.15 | 7.61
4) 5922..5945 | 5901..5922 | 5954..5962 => 0.6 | 8.34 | 8.07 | 8.21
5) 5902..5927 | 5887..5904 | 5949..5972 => -2.3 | 7.36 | 8.12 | 7.58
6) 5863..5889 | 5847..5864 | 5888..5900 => -1.7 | 8.14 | 7.05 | 7.56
